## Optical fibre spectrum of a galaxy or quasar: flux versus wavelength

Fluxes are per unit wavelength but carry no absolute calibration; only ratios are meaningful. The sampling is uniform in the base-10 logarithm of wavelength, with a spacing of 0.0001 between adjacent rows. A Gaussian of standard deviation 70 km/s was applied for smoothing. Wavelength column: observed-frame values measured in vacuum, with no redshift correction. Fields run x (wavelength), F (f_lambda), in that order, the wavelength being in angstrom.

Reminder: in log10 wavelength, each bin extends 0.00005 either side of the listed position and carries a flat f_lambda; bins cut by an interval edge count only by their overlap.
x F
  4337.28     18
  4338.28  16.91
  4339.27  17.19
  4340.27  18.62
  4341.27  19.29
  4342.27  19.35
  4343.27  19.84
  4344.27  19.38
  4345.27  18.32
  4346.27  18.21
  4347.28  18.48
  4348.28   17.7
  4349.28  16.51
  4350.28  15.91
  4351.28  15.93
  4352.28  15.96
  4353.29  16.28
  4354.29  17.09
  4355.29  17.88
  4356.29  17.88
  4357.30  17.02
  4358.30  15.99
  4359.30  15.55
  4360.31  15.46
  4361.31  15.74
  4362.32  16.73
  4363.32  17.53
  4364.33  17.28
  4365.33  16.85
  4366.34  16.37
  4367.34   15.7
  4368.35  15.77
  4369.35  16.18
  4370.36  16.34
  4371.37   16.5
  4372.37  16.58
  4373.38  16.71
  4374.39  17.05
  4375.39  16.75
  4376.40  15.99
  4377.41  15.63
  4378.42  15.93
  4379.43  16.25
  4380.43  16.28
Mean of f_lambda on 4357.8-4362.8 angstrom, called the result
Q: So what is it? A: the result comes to 15.9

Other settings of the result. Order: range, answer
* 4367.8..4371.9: 16.2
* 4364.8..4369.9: 16.2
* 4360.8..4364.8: 16.8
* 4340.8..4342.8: 19.3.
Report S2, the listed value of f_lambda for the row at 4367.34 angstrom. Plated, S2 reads 15.7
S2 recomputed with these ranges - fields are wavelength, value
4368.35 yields 15.77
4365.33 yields 16.85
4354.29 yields 17.09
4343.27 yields 19.84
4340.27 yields 18.62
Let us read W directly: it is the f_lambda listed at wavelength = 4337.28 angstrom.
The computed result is 18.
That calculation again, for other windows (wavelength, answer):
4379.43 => 16.25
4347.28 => 18.48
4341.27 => 19.29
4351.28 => 15.93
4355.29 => 17.88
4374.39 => 17.05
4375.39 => 16.75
